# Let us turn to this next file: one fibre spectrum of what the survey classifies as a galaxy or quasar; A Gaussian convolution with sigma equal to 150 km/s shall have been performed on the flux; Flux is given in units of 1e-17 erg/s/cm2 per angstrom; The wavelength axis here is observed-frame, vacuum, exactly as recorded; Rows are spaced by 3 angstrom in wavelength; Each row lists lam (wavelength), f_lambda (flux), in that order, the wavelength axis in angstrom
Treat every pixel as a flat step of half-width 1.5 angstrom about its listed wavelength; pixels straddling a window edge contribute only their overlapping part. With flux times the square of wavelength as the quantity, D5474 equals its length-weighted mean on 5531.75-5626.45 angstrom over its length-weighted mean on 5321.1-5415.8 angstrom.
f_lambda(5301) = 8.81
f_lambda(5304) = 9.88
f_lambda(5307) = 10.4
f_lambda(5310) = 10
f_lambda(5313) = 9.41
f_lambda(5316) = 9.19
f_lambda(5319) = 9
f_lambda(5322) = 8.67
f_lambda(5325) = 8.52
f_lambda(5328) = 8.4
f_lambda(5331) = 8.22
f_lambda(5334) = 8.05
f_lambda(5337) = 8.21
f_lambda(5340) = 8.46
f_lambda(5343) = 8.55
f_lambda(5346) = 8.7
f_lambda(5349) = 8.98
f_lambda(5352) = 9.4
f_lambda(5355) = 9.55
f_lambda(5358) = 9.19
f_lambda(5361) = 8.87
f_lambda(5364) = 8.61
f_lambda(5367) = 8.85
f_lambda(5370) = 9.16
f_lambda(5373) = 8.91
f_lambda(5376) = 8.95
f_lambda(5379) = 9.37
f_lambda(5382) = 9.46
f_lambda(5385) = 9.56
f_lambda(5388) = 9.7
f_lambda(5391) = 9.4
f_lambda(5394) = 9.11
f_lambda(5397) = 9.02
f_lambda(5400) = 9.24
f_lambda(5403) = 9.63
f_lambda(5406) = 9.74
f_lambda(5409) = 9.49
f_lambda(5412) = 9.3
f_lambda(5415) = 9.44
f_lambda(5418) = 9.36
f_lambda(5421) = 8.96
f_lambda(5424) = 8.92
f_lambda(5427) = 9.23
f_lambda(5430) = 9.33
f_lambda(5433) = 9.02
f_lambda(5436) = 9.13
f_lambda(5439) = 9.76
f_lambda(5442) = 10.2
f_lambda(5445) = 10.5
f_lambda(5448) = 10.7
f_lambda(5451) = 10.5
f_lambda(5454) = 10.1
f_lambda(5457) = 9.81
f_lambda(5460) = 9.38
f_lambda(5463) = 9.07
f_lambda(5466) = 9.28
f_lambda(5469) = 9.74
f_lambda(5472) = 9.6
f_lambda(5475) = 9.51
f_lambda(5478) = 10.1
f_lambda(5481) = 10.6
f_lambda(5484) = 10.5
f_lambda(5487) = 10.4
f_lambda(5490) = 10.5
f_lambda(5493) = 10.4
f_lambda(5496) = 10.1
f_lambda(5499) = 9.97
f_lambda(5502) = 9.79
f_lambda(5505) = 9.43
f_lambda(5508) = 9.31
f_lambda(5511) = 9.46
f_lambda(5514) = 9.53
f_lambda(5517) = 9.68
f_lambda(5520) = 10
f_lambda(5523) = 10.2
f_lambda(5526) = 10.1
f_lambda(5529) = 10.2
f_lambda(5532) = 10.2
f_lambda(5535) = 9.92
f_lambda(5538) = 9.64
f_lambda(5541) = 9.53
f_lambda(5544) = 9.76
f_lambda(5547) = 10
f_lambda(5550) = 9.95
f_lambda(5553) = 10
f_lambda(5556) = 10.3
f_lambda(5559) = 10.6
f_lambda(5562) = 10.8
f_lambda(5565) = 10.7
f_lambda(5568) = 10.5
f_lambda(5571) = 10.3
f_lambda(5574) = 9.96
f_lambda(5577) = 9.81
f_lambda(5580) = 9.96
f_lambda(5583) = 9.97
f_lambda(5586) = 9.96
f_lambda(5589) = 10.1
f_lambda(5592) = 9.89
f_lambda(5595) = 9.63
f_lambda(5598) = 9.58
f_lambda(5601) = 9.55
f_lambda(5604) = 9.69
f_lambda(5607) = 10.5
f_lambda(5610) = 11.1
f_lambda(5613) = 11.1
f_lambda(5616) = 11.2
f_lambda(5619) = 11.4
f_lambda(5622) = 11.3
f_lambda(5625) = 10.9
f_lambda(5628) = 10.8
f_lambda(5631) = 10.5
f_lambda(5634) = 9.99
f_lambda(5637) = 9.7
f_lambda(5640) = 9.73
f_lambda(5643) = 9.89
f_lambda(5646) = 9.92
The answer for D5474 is 1.23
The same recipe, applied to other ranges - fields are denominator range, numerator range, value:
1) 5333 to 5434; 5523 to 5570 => 1.18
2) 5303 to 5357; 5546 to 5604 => 1.23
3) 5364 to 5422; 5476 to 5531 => 1.12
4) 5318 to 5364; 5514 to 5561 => 1.23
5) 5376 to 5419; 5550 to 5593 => 1.16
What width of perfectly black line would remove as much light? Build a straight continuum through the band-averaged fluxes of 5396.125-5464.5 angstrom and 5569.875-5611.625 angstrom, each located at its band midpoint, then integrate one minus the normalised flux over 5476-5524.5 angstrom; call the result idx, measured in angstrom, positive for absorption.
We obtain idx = -1.2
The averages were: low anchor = 9.56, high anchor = 10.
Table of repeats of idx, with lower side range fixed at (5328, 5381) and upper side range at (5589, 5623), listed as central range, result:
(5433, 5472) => -1.5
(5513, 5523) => 0.0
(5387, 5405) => -0.5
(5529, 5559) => 0.2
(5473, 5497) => -1.5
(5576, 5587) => 0.4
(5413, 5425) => 0.1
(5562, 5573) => -0.4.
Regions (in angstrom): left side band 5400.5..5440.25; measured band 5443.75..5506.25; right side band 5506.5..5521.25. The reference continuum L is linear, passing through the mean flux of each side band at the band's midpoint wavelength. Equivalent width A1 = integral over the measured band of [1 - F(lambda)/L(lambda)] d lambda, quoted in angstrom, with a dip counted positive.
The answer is -3.4 angstrom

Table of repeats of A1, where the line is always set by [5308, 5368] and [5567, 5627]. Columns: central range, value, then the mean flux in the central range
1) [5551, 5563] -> -0.3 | 10.4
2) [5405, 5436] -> 0.2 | 9.26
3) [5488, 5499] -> -0.6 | 10.3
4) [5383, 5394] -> -0.4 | 9.49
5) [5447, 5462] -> -0.8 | 10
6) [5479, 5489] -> -0.8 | 10.5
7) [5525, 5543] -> 0.1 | 9.92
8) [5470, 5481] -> -0.3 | 9.85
